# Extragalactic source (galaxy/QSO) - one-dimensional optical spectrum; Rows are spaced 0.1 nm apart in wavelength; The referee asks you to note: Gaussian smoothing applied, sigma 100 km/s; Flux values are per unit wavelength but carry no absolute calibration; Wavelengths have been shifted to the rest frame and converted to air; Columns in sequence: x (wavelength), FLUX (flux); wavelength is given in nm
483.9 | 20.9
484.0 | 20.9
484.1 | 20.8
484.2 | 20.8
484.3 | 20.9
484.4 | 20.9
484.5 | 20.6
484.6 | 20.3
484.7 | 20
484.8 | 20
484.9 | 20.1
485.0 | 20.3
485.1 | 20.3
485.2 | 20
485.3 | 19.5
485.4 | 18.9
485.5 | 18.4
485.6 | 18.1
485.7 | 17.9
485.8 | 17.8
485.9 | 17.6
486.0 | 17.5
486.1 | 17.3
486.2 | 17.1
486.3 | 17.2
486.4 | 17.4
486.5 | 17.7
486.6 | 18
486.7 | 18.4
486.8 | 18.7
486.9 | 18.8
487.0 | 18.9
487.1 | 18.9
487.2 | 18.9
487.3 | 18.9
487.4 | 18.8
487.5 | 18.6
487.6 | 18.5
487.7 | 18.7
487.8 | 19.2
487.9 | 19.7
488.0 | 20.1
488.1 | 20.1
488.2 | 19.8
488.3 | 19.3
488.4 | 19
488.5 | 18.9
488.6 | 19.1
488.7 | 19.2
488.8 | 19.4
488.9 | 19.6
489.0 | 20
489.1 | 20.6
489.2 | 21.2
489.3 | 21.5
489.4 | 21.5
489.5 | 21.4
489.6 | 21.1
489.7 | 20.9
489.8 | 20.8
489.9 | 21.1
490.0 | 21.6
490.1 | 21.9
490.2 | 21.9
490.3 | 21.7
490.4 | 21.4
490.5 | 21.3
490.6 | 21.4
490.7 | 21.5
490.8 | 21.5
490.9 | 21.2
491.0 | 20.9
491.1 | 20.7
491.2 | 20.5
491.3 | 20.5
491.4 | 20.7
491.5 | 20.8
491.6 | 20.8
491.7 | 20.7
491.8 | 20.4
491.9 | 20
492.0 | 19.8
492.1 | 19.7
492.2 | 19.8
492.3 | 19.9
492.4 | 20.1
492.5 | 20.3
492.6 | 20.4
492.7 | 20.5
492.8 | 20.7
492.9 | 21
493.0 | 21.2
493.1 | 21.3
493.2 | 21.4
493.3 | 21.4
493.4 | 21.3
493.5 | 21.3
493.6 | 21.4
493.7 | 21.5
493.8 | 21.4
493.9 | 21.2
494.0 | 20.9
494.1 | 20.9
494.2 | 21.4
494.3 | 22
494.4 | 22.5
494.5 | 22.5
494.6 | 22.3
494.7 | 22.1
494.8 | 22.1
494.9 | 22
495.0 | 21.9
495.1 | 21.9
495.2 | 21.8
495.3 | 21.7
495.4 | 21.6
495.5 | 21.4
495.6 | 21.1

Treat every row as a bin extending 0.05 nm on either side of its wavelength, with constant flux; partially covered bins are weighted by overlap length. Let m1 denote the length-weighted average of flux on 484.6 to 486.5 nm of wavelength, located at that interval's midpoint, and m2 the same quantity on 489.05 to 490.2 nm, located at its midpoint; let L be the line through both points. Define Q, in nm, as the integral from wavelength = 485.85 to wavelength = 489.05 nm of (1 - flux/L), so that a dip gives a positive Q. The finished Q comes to 0.18 nm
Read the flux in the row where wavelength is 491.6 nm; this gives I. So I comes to 20.8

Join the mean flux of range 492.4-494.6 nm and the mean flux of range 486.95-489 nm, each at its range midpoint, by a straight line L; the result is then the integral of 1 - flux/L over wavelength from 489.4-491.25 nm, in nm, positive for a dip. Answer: -0.11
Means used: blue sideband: 19.2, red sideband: 21.3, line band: 21.3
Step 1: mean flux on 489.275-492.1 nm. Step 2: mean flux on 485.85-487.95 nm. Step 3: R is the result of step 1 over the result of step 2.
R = 1.15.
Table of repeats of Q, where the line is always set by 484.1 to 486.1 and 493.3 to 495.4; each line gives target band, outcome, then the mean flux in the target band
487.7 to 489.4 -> 0.04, 19.8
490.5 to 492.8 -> 0.05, 20.6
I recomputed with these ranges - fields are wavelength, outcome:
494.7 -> 22.1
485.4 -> 18.9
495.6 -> 21.1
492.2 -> 19.8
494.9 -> 22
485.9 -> 17.6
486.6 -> 18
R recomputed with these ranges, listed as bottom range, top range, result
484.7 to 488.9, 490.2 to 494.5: 1.11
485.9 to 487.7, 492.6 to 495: 1.18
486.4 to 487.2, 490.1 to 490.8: 1.17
